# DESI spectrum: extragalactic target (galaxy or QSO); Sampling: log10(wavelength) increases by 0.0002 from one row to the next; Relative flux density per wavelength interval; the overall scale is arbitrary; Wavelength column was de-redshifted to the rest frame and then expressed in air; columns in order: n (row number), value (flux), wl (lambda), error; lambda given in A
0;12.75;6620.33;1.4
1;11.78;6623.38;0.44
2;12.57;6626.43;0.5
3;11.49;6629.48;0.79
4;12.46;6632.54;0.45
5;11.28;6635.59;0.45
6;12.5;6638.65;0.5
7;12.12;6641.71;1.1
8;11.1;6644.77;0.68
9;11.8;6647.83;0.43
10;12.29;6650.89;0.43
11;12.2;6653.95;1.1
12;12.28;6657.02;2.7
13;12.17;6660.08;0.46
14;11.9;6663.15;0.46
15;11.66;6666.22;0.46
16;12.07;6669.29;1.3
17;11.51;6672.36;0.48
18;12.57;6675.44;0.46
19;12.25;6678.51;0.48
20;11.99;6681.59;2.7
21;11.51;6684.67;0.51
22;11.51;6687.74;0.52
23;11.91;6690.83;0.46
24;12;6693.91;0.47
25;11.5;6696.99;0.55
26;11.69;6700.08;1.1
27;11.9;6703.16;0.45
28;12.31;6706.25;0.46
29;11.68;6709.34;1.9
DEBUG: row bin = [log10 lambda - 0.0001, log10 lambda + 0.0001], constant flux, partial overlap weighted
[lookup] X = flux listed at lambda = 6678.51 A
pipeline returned 12.25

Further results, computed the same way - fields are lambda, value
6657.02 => 12.28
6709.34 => 11.68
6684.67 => 11.51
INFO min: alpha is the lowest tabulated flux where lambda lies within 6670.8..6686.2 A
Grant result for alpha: 11.51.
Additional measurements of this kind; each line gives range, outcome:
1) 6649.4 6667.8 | 11.66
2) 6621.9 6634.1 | 11.49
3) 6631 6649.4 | 11.1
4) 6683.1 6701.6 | 11.5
